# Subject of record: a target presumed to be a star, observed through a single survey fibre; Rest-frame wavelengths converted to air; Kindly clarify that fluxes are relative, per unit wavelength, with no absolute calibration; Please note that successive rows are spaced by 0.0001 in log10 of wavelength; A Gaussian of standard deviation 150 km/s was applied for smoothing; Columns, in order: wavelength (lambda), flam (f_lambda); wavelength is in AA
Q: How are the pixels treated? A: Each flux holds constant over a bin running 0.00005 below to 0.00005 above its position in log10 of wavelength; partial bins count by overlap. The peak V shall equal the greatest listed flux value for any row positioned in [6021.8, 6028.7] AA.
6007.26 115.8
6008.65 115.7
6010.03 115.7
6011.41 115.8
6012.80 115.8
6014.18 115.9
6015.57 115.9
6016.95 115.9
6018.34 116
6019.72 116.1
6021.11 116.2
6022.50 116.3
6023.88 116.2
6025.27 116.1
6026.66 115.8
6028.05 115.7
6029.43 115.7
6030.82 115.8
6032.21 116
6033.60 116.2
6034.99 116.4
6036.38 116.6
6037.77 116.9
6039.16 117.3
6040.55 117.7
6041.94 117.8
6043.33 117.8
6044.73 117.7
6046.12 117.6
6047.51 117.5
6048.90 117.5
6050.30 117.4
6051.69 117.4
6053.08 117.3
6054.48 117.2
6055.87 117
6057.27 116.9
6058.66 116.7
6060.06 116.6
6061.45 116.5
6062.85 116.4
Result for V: 116.3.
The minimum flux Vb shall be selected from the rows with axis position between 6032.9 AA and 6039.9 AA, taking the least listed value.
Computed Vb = 116.2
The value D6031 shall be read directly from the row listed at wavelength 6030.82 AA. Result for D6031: 115.8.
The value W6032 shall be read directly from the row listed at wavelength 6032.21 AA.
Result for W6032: 116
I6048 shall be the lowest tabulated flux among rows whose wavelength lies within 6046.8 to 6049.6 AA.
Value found 117.5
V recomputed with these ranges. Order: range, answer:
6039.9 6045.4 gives 117.8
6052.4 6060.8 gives 117.3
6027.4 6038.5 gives 116.9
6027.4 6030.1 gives 115.7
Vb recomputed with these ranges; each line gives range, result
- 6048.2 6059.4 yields 116.7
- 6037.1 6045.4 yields 116.9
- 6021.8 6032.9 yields 115.7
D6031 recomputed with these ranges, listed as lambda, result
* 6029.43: 115.7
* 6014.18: 115.9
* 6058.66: 116.7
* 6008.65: 115.7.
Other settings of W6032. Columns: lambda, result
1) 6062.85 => 116.4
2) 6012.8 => 115.8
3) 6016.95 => 115.9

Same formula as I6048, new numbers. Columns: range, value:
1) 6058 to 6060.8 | 116.6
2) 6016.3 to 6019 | 115.9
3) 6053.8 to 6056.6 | 117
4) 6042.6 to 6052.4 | 117.4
